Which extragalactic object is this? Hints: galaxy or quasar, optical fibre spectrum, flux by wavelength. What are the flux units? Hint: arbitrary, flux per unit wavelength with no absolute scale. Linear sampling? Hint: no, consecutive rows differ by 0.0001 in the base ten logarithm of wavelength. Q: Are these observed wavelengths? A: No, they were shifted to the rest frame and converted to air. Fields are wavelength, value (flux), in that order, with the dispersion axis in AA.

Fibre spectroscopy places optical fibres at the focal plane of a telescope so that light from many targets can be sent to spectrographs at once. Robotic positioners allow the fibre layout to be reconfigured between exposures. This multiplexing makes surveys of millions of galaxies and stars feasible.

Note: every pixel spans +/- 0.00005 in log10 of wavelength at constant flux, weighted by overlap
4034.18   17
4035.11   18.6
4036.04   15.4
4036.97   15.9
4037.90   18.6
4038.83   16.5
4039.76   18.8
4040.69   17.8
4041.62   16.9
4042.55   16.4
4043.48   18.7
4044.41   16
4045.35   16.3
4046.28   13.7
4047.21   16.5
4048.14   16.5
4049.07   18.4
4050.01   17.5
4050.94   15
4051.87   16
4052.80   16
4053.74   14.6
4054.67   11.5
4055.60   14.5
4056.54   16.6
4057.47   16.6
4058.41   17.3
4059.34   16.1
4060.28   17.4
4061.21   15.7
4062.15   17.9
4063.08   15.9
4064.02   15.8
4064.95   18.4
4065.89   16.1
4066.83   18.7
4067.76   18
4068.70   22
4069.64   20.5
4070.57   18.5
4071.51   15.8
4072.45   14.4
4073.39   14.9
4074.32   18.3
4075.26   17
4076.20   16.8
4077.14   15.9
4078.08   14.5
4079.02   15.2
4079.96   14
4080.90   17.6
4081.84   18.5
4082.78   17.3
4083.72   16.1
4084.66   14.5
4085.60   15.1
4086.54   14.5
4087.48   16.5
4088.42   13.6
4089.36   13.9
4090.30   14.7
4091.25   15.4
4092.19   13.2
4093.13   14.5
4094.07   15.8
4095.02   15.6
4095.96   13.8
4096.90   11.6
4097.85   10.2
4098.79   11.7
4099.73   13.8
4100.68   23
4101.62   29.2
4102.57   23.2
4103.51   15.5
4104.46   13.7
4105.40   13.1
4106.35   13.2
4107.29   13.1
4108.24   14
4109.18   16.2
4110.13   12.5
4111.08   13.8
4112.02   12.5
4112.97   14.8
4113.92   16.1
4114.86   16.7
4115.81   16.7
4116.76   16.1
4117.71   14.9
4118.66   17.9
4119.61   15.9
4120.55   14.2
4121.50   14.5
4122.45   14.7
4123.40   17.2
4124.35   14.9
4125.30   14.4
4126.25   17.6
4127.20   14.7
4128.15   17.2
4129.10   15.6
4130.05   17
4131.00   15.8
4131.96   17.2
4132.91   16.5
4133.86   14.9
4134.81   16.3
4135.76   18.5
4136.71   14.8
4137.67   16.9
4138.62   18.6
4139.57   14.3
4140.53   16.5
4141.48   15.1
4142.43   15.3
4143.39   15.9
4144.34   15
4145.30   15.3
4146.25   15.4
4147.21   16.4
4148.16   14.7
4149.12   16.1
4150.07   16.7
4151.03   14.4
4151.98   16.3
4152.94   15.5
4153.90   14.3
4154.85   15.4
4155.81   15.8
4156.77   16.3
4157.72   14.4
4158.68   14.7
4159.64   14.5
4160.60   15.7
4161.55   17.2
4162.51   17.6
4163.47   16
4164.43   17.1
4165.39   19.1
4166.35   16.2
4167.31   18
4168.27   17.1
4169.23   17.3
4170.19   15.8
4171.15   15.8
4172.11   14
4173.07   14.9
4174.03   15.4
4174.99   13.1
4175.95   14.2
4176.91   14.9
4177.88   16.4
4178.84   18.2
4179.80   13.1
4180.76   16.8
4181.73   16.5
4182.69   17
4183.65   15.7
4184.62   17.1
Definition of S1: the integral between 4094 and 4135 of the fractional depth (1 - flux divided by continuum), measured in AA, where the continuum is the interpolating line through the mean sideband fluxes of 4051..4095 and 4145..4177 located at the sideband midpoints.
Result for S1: 0.9 AA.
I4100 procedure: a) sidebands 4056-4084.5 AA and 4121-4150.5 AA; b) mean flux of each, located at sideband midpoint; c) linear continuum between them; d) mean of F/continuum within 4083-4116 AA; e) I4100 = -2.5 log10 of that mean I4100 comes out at 0.09 mag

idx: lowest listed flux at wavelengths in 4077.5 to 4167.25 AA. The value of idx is 10.2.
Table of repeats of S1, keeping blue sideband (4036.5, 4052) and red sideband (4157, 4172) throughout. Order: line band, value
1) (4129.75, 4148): 0.5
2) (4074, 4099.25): 2.5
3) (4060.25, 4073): -0.6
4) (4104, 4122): 2.0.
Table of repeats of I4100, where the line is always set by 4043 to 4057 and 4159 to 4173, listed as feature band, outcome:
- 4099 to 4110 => -0.05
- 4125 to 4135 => 0.01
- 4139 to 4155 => 0.06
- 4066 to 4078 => -0.09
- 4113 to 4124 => 0.02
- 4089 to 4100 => 0.18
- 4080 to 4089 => 0.01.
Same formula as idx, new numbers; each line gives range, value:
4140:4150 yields 14.7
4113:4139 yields 14.2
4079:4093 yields 13.2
